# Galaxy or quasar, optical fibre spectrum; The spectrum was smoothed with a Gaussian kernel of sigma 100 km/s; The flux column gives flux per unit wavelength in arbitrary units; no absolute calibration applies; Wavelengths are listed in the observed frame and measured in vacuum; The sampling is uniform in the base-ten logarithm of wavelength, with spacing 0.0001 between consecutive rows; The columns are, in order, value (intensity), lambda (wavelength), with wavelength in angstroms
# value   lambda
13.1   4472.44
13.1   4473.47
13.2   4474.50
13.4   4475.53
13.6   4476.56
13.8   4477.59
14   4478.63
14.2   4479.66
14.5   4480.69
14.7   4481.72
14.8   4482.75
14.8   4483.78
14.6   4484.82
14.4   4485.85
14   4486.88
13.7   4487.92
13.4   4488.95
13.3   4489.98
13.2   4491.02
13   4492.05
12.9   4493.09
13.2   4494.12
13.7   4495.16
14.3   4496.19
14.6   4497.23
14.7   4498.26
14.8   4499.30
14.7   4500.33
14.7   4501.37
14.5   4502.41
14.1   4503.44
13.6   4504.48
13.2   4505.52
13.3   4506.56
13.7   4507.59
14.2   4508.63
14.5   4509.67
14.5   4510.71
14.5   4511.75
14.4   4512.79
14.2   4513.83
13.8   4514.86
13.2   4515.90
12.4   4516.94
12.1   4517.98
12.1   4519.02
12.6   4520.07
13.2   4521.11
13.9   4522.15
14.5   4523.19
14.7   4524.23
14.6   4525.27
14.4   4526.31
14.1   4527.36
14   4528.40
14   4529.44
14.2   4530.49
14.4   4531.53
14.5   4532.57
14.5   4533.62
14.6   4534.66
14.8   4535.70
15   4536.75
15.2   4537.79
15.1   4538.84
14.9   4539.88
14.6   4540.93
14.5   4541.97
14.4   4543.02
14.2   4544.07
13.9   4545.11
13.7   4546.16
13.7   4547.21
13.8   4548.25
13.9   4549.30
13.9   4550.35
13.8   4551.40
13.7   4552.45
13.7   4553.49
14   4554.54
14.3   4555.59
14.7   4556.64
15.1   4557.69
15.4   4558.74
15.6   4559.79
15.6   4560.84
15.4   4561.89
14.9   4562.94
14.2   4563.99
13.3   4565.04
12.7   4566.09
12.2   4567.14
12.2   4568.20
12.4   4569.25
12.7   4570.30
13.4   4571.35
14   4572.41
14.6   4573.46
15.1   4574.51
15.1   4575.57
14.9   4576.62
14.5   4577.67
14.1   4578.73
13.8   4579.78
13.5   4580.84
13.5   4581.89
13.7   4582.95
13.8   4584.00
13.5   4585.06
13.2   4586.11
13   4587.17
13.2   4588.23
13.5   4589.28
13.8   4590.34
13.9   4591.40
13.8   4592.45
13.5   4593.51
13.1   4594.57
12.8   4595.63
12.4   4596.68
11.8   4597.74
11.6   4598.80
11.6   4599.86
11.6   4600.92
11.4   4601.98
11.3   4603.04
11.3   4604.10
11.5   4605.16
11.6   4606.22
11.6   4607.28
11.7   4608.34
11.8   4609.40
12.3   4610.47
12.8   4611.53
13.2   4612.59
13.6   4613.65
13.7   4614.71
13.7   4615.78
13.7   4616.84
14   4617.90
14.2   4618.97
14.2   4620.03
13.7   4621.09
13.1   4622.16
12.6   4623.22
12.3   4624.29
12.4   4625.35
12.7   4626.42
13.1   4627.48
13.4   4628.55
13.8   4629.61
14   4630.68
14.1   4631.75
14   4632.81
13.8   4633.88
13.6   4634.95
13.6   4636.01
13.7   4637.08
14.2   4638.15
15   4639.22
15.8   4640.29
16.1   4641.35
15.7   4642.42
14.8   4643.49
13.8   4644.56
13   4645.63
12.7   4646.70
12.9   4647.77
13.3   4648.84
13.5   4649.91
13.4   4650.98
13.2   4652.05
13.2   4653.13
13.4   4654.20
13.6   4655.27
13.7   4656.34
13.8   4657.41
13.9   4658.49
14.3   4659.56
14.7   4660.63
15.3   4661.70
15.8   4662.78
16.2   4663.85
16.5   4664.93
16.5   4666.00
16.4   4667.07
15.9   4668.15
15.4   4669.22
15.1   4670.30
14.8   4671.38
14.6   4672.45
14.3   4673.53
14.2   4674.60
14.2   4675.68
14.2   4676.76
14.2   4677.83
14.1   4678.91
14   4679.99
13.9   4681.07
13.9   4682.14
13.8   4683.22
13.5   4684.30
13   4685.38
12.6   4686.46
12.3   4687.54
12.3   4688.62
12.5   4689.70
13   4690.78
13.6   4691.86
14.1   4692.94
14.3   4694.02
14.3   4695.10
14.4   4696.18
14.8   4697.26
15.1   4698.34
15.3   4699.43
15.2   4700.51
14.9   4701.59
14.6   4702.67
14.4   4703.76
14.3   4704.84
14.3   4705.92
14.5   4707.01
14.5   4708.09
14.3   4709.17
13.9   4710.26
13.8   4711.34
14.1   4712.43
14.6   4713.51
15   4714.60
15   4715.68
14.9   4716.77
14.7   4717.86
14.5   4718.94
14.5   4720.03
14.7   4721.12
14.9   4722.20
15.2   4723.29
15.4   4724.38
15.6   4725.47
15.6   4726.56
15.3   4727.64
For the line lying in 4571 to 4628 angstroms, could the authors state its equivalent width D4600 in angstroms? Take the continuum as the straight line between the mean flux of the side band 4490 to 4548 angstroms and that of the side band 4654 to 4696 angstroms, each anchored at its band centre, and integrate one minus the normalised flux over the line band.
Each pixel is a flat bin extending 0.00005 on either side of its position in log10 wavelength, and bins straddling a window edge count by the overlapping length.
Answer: 4.23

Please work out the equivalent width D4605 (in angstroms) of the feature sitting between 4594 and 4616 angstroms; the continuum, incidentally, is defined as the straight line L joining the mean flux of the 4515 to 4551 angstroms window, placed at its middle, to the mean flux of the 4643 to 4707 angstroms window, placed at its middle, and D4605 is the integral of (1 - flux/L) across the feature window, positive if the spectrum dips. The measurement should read 3.0 angstroms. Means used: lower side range 14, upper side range 14.2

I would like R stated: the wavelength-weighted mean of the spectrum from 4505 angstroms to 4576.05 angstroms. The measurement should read 14.1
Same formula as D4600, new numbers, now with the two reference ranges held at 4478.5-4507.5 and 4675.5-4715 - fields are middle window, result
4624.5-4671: -0.7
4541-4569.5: -0.1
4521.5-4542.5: -0.7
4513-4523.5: 0.6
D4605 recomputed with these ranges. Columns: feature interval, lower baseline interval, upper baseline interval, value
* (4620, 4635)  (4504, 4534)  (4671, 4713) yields 0.7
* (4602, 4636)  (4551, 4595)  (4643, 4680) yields 2.8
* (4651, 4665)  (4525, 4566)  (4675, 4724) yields -0.1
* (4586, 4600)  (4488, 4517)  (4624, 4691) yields 1.0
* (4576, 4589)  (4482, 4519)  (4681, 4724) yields 0.3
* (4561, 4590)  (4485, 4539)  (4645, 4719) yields 0.7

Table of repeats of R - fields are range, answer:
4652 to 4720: 14.4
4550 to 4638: 13.4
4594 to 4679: 13.7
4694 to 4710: 14.6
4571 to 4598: 13.7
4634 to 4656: 13.9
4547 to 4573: 13.9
